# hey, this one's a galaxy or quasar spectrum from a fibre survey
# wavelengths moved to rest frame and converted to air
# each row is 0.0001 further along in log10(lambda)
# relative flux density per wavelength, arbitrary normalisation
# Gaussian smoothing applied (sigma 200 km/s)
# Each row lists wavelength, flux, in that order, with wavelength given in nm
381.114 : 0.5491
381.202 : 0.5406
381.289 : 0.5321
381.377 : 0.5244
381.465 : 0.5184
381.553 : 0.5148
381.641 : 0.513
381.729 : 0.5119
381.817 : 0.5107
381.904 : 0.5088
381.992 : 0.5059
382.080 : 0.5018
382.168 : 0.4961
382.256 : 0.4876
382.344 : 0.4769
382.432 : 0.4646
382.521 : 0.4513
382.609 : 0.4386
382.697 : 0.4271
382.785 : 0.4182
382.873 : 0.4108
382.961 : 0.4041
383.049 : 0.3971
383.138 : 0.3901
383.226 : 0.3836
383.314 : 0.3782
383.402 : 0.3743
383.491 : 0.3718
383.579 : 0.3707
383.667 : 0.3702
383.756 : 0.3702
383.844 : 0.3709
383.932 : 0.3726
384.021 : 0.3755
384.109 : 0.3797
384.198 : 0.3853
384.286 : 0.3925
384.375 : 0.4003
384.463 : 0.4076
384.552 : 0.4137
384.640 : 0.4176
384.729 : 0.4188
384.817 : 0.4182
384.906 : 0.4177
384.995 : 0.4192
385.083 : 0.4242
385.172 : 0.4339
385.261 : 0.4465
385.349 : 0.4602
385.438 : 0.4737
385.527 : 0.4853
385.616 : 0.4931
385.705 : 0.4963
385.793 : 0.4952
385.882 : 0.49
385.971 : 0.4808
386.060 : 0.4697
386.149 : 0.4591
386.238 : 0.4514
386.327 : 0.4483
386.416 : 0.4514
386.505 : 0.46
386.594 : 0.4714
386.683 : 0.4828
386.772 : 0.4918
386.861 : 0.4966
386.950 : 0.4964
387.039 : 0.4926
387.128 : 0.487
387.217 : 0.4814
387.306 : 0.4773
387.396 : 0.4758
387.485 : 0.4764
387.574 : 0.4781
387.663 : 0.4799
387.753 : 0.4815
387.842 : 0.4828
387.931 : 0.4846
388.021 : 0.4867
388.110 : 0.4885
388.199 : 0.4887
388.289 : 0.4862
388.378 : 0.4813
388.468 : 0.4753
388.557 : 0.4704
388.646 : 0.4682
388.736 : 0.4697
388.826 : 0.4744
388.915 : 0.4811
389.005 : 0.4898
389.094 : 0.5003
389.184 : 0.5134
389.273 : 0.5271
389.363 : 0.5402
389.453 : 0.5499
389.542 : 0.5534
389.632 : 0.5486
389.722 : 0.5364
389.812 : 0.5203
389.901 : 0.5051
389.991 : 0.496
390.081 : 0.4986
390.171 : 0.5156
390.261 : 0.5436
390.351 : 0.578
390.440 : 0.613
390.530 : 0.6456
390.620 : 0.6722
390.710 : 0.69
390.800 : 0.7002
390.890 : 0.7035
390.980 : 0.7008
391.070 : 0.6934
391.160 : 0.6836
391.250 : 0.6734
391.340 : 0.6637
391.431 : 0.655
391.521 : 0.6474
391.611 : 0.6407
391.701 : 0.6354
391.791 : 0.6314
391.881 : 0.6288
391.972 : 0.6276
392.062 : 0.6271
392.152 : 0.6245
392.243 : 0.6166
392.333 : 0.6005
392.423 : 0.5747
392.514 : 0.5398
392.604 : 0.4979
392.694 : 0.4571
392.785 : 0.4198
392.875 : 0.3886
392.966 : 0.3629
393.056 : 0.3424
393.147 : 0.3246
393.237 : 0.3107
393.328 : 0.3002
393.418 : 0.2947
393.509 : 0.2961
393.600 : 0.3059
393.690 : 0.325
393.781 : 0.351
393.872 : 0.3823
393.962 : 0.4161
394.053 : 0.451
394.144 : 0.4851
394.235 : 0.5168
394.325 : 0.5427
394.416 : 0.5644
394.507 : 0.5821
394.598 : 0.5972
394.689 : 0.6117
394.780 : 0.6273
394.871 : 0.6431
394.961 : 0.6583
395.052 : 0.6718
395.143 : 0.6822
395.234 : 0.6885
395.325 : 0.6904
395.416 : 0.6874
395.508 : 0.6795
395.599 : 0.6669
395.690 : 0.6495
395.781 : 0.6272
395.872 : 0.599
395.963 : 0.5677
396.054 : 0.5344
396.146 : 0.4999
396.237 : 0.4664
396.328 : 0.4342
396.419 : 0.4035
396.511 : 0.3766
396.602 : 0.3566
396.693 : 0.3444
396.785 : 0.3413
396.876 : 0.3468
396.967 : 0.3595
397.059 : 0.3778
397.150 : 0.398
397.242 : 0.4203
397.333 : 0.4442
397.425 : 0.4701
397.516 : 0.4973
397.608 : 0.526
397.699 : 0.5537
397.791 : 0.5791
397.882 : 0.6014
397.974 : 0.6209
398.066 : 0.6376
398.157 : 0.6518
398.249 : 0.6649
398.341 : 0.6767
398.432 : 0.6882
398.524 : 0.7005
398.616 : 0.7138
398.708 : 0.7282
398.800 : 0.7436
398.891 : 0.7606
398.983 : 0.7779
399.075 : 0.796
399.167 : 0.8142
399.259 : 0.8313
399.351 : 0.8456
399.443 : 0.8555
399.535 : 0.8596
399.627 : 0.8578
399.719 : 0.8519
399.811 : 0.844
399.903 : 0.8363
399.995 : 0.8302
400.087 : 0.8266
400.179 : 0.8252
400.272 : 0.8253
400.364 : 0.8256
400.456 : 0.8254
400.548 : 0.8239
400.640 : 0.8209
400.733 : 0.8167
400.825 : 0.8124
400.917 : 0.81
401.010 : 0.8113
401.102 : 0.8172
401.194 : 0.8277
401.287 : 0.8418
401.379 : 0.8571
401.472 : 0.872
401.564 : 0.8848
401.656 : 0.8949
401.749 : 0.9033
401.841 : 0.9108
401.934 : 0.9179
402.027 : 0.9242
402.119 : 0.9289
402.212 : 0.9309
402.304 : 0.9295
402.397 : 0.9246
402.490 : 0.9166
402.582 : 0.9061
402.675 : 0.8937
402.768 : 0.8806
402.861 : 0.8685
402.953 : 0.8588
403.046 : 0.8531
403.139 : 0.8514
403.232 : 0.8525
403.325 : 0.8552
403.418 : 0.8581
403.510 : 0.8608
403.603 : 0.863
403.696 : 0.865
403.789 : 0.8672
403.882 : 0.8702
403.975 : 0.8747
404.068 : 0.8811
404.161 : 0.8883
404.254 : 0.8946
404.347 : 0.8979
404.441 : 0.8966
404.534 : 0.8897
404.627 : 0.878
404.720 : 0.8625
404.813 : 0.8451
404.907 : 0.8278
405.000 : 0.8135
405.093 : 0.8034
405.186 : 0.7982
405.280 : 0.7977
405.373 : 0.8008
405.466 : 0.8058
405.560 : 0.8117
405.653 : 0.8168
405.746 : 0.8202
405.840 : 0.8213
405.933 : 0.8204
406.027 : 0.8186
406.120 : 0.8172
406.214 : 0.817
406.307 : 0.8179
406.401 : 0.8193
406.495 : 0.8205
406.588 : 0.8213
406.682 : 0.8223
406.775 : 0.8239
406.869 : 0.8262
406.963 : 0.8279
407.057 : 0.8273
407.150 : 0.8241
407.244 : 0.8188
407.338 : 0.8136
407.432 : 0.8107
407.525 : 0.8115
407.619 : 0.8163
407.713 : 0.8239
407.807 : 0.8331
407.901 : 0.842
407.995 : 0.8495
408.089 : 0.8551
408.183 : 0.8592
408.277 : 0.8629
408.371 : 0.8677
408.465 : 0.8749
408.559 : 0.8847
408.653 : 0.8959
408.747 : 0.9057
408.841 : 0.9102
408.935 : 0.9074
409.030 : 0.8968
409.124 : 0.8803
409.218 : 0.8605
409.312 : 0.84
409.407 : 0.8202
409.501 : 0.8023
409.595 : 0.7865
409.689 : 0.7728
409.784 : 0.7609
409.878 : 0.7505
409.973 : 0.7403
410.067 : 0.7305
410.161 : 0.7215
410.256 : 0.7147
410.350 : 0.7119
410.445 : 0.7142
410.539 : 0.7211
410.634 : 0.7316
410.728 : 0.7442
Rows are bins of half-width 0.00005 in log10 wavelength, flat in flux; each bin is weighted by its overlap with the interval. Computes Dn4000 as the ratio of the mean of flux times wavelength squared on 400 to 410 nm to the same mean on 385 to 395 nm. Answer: 1.78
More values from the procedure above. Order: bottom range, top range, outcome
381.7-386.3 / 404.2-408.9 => 2.17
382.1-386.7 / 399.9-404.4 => 2.20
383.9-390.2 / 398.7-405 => 1.96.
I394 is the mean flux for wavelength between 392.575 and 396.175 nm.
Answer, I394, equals 0.508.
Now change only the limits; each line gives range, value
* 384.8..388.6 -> 0.472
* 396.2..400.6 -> 0.644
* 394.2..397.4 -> 0.533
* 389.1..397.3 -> 0.531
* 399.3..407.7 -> 0.849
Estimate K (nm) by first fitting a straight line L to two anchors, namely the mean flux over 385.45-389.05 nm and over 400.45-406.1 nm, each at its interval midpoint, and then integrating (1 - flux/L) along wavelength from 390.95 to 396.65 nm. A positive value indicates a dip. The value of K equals 0.85 nm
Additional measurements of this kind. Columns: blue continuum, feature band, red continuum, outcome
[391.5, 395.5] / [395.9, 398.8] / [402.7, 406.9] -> 0.52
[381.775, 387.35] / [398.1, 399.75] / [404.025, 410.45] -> -0.19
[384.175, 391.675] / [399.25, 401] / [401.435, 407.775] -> -0.16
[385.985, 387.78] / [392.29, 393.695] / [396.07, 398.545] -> 0.26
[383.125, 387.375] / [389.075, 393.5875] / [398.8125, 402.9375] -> 0.36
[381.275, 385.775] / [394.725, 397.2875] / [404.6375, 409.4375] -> 0.47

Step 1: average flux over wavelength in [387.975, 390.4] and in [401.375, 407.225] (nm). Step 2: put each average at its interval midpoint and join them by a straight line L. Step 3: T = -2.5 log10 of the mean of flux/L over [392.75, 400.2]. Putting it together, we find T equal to 0.19 mag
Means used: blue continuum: 0.507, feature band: 0.572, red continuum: 0.857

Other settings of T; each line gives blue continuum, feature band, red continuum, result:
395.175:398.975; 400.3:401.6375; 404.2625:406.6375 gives -0.214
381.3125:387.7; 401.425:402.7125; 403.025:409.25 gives -0.179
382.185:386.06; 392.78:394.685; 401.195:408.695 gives 0.452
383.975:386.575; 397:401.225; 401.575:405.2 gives 0.088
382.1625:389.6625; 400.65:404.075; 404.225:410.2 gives -0.171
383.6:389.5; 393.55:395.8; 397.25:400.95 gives 0.139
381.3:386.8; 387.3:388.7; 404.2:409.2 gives 0.071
